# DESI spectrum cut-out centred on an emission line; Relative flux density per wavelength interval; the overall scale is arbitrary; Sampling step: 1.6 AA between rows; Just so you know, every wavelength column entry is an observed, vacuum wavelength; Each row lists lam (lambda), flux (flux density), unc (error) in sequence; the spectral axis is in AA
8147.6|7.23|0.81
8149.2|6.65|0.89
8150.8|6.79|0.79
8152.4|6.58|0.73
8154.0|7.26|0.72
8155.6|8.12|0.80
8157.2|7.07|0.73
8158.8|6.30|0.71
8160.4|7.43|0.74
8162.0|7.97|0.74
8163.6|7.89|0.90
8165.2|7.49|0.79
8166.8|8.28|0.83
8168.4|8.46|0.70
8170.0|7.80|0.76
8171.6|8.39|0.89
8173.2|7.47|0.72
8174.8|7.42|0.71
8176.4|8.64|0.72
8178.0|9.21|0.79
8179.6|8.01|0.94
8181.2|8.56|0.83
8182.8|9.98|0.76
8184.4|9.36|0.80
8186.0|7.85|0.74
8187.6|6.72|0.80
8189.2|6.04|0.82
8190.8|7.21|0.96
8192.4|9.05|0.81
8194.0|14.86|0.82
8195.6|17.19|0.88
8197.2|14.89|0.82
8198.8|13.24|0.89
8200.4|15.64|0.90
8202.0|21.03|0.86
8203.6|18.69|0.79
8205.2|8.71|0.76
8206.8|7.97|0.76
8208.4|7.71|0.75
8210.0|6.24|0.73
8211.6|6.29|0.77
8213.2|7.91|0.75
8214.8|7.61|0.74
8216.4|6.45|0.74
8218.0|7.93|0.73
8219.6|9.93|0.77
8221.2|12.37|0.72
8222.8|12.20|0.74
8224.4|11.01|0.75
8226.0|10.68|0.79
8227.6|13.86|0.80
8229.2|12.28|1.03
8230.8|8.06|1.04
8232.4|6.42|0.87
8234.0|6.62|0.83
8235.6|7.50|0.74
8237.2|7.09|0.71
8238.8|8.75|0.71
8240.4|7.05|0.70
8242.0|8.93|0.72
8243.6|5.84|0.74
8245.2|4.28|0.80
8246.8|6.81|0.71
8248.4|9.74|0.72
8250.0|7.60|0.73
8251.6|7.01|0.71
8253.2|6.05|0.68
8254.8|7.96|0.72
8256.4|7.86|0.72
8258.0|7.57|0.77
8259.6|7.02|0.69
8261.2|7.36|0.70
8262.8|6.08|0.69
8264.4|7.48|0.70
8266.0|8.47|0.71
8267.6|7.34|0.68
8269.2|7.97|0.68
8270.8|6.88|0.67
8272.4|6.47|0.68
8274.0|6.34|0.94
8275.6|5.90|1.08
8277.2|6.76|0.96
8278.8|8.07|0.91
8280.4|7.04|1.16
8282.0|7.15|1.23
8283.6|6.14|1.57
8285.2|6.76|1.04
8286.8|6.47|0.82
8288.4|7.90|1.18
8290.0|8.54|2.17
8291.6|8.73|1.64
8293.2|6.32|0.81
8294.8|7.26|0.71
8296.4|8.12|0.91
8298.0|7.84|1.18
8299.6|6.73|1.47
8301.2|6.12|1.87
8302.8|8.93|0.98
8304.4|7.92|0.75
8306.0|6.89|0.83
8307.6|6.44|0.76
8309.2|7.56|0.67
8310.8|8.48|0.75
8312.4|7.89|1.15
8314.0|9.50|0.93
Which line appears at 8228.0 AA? [N II]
